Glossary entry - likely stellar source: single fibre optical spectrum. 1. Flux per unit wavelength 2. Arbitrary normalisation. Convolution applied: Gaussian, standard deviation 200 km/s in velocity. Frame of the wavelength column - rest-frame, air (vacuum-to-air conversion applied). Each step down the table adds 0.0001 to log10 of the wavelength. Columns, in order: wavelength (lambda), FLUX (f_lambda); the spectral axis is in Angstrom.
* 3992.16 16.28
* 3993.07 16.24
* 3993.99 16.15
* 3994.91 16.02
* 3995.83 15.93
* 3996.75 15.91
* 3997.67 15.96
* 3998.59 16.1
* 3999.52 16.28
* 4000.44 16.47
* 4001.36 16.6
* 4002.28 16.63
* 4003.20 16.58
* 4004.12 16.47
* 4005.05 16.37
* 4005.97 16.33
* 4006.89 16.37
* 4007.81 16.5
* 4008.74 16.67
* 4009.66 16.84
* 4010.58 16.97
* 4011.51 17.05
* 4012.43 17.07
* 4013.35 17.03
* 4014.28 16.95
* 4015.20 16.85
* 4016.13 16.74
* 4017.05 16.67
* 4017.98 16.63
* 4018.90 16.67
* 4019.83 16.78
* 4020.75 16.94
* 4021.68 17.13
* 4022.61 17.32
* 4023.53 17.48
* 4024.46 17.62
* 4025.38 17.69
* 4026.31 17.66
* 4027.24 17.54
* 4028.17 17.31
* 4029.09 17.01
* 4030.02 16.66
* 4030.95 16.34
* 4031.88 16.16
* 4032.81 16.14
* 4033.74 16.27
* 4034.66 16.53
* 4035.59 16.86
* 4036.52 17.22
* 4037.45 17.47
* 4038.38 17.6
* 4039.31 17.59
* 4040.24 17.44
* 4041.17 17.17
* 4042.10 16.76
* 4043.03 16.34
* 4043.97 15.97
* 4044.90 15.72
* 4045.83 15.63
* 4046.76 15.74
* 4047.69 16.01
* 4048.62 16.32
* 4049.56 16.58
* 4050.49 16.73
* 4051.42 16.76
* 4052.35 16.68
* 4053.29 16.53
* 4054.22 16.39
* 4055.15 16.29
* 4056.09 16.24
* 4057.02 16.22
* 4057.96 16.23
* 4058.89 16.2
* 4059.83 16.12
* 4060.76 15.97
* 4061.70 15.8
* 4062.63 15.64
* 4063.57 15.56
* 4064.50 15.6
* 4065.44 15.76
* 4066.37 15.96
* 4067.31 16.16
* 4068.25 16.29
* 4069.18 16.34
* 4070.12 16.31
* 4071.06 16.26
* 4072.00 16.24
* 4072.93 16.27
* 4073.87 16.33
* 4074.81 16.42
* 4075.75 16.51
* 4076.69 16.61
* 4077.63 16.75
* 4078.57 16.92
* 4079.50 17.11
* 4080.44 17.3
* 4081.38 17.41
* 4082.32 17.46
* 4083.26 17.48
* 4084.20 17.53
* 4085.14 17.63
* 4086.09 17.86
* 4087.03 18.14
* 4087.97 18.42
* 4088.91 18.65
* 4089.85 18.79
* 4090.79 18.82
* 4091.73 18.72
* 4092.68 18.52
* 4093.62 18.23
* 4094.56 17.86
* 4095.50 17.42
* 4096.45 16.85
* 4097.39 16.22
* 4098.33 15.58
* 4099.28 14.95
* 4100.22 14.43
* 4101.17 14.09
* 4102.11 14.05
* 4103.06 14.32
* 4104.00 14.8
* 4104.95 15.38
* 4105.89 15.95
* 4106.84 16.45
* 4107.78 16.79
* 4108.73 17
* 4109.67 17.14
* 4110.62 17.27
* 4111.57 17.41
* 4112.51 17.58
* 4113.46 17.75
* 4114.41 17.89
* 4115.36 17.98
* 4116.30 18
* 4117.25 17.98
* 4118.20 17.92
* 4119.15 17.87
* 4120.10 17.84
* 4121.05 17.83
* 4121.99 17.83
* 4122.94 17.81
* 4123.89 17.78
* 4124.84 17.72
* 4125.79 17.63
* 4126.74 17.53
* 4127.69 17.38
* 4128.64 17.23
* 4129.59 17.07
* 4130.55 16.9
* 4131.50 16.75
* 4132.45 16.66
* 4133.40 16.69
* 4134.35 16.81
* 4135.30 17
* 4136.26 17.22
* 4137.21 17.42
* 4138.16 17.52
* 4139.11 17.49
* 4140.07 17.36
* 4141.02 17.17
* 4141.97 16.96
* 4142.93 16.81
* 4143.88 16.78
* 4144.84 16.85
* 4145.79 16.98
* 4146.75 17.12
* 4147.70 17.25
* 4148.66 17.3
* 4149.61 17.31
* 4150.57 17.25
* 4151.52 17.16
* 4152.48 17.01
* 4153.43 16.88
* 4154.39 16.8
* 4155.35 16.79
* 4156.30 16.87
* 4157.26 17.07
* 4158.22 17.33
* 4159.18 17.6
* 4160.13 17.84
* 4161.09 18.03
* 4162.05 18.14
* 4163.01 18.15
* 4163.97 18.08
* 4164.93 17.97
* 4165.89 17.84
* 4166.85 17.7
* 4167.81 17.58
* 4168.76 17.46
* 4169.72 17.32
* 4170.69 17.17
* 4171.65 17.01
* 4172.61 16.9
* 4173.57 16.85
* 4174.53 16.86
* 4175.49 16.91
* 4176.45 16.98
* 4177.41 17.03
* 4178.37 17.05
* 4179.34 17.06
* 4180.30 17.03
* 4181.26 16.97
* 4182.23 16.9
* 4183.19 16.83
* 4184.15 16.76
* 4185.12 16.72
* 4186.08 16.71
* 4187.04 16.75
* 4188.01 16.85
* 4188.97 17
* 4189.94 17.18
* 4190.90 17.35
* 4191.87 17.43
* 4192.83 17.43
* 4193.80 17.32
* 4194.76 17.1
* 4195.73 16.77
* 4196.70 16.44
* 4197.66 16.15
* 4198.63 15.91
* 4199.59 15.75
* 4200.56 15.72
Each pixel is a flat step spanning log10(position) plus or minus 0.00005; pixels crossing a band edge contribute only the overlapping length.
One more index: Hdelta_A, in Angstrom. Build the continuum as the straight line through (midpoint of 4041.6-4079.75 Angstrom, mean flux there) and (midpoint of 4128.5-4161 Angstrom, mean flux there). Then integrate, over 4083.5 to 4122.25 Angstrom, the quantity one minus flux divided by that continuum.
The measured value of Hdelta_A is -1.0 Angstrom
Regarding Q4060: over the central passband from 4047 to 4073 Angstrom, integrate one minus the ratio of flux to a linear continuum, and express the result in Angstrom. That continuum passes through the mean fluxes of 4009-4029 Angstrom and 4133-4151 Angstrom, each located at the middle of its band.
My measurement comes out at 1.4 Angstrom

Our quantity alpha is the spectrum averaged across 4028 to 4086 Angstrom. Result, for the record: 16.5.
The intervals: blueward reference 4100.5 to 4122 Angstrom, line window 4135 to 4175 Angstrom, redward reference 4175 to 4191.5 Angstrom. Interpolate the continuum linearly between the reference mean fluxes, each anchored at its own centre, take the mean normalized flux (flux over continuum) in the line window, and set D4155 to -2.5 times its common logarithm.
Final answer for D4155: -0.03 mag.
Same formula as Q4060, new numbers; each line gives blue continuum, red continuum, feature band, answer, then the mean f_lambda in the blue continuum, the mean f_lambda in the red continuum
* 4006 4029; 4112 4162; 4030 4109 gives 2.7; 17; 17.3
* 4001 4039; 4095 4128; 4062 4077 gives 0.6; 16.9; 16.8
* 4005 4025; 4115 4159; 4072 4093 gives -0.5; 16.9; 17.3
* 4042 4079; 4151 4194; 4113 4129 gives -1.0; 16.2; 17.2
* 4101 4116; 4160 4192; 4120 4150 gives -0.9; 16.4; 17.2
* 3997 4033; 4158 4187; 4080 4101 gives -0.5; 16.8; 17.3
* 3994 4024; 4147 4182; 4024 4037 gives -0.2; 16.6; 17.3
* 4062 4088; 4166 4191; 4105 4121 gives -0.5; 16.7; 17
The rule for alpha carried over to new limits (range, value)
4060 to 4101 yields 16.8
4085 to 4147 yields 17.1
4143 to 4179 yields 17.3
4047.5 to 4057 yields 16.5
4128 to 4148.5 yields 17.1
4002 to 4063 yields 16.7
